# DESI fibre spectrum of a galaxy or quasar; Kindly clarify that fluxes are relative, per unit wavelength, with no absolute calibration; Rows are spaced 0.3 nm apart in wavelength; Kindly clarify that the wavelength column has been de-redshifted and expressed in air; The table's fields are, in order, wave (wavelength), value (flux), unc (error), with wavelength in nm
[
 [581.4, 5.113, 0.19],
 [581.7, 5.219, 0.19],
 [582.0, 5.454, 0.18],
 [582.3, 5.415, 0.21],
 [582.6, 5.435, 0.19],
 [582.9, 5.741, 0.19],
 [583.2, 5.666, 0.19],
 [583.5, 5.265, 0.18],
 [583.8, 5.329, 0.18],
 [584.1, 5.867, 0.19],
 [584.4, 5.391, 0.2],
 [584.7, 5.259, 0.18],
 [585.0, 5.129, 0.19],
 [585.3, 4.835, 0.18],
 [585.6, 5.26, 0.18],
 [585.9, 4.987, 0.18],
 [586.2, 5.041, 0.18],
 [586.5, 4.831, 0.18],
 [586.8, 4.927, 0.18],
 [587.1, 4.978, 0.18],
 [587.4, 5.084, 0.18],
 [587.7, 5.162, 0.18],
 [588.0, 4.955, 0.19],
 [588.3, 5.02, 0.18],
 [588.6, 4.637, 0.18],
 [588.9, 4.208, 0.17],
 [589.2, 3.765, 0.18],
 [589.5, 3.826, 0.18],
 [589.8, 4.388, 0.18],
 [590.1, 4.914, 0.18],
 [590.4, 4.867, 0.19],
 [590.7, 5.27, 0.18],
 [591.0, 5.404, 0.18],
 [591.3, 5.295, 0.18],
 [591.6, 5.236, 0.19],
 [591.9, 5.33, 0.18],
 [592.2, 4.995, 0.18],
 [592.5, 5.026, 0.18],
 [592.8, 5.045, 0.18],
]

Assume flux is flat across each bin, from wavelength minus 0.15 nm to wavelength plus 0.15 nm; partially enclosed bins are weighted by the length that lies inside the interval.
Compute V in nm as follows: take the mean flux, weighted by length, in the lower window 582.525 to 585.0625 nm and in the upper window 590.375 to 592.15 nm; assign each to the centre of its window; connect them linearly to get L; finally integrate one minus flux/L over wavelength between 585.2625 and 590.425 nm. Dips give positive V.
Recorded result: 0.57 nm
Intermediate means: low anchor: 5.47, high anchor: 5.25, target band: 4.76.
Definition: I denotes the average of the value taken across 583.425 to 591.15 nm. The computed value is 4.94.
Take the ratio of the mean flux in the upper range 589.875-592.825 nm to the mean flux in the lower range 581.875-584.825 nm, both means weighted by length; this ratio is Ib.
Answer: 0.9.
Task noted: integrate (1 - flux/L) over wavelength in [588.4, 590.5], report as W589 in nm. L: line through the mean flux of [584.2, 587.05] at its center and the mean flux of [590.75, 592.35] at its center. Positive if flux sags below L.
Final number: 0.331 nm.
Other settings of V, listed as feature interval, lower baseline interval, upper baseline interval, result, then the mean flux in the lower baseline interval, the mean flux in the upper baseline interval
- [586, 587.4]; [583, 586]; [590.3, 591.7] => 0.09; 5.31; 5.23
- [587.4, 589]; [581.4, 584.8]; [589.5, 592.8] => 0.10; 5.45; 5.01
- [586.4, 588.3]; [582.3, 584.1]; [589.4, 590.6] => -0.03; 5.51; 4.56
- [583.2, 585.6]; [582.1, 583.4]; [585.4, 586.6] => -0.01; 5.55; 5.03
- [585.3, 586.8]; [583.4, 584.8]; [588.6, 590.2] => 0.00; 5.43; 4.24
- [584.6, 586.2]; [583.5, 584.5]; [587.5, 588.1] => 0.08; 5.5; 5.07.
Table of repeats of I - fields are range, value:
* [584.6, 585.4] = 5.08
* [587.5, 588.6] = 4.99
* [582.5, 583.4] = 5.6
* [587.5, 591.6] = 4.77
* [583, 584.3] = 5.53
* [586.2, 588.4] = 5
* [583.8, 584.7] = 5.52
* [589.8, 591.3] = 5.06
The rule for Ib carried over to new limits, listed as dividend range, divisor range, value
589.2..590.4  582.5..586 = 0.82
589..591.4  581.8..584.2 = 0.85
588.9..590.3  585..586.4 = 0.84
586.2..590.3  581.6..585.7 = 0.87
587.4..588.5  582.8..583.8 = 0.91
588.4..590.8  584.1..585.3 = 0.85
